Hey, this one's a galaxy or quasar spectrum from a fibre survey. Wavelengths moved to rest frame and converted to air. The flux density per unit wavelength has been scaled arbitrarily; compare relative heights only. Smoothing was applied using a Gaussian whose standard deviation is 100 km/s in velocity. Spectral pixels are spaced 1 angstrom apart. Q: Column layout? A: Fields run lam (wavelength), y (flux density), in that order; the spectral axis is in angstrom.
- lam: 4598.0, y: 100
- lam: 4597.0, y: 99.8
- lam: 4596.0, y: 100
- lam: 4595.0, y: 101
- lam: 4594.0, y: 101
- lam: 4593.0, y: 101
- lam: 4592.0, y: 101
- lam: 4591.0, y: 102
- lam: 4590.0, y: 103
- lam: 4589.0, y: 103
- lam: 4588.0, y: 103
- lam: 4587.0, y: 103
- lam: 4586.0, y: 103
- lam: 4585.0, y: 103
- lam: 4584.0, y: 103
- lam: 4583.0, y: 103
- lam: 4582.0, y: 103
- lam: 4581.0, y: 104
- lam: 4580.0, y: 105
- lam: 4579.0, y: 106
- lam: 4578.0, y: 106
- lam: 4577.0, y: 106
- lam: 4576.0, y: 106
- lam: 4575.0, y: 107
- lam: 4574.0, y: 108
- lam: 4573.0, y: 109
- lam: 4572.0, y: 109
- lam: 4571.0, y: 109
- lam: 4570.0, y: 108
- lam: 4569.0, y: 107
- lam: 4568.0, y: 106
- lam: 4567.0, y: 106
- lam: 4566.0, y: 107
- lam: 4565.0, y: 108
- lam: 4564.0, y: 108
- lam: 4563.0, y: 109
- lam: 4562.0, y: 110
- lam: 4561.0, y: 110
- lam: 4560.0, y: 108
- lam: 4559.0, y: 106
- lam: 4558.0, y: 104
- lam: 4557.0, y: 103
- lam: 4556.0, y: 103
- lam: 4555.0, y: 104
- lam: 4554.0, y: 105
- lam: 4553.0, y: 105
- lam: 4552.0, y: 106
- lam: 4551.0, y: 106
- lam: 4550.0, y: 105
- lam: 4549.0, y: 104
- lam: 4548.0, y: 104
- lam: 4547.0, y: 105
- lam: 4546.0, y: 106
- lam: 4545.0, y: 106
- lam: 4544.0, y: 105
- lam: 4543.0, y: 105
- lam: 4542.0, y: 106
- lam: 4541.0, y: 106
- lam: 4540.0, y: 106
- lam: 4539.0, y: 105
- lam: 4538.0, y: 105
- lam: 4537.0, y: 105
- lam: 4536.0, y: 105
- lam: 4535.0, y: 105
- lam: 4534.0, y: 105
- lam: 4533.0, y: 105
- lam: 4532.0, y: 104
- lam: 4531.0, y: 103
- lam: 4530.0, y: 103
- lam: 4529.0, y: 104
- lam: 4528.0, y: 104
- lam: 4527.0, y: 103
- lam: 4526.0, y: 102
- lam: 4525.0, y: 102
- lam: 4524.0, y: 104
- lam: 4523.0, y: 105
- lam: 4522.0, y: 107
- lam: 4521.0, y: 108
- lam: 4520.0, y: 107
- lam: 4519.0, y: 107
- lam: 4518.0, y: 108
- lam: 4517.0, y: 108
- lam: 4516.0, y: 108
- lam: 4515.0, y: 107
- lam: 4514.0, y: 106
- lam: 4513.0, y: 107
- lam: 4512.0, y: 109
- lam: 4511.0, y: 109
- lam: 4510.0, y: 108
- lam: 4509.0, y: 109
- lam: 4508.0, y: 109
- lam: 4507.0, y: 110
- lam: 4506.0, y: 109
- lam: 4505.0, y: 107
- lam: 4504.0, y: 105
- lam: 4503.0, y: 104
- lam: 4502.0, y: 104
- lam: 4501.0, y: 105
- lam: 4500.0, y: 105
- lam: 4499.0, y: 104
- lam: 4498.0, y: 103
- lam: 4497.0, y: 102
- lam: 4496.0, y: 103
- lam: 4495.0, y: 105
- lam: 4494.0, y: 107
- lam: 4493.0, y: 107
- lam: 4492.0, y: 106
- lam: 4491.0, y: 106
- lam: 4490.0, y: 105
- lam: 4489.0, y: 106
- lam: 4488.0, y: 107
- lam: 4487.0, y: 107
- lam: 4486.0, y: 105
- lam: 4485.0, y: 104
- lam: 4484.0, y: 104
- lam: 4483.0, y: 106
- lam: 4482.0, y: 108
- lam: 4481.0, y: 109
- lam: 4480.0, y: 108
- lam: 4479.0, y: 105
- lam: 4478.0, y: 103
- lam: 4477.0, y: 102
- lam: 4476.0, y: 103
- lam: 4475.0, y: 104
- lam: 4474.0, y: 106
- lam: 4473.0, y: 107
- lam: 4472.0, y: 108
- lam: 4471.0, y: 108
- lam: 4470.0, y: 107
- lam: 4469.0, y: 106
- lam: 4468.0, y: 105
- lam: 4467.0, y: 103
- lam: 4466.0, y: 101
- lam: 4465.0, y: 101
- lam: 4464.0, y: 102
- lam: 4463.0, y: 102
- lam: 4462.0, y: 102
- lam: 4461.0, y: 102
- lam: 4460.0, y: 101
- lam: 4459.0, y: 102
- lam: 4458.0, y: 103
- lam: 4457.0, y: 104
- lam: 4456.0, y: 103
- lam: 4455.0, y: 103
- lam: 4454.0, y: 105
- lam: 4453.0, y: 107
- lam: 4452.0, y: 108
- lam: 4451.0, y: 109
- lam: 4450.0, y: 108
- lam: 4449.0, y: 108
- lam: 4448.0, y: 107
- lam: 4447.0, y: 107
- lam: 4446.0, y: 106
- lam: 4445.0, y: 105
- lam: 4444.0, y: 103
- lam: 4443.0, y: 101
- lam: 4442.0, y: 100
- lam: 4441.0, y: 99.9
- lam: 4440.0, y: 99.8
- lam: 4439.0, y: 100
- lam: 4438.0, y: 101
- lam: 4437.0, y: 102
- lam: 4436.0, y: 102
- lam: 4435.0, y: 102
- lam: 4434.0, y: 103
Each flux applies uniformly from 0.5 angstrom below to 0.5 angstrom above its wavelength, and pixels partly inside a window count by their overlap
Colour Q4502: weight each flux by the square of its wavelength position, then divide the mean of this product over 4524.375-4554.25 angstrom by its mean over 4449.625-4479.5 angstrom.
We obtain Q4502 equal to 1.04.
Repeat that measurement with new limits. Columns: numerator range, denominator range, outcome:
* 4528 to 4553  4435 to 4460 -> 1.05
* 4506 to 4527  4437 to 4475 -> 1.06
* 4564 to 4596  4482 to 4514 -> 1.02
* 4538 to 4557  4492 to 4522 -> 1.00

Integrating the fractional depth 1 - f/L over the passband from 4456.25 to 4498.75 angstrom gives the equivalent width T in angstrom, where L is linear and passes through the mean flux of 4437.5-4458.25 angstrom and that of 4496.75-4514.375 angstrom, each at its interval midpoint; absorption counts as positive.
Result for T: 0.3 angstrom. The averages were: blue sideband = 104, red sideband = 106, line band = 105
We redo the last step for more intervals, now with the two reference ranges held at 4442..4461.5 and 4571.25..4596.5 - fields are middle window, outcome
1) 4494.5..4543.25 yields -0.59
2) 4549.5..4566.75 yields -0.35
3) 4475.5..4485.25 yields -0.06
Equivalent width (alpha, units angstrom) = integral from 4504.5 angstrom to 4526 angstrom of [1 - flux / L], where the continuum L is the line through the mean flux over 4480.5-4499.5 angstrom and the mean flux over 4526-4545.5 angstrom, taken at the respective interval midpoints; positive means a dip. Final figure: -0.4 angstrom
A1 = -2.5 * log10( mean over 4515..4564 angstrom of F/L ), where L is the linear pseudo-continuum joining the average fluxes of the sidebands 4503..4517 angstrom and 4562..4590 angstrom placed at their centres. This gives 0.02 mag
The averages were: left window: 108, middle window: 105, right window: 106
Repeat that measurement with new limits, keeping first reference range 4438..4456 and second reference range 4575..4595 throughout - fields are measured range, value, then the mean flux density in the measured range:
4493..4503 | 0.00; 104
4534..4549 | -0.02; 105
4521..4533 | 0.00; 104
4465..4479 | -0.01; 105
